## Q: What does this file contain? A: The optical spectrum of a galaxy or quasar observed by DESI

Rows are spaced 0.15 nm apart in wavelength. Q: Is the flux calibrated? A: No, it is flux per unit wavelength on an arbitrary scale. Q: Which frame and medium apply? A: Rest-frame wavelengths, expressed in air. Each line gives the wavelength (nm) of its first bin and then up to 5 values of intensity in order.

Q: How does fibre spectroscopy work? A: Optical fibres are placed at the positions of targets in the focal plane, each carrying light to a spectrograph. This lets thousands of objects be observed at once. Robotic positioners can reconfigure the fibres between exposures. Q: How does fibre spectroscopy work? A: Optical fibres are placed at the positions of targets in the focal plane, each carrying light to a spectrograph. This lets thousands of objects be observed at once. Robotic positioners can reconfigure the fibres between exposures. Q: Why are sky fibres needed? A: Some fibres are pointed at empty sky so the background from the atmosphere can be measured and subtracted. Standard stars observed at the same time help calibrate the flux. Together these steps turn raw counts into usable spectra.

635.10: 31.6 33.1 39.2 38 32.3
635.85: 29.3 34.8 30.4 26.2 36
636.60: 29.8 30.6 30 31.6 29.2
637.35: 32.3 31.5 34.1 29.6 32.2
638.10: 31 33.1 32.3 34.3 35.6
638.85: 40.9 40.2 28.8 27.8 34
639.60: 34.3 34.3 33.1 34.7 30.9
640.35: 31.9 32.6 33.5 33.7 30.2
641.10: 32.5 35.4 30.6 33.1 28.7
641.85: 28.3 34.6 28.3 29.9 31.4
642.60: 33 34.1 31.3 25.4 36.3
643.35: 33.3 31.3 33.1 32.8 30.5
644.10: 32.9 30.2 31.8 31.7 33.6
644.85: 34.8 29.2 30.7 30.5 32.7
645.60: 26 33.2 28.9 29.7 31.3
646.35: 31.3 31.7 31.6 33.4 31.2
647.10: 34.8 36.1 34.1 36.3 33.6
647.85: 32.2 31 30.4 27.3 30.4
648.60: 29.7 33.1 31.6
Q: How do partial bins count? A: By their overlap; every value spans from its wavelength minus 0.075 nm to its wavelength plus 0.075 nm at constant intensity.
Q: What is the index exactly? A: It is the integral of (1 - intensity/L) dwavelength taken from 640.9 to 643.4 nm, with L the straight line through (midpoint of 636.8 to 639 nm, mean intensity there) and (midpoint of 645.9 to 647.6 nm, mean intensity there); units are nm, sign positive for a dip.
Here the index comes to 0.09 nm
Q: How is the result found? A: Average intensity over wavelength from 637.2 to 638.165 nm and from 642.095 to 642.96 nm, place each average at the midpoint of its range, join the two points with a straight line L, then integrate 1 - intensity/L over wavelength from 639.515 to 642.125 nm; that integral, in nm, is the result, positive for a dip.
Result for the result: -0.08 nm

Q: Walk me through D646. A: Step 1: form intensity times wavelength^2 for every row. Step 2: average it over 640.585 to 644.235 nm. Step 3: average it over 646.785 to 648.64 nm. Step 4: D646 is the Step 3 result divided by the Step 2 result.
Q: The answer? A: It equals 1.03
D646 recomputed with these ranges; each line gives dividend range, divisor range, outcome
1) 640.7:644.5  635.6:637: 1.04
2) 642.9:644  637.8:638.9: 0.96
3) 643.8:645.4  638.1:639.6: 0.95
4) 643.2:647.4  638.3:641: 0.97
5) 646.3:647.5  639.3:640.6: 1.03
